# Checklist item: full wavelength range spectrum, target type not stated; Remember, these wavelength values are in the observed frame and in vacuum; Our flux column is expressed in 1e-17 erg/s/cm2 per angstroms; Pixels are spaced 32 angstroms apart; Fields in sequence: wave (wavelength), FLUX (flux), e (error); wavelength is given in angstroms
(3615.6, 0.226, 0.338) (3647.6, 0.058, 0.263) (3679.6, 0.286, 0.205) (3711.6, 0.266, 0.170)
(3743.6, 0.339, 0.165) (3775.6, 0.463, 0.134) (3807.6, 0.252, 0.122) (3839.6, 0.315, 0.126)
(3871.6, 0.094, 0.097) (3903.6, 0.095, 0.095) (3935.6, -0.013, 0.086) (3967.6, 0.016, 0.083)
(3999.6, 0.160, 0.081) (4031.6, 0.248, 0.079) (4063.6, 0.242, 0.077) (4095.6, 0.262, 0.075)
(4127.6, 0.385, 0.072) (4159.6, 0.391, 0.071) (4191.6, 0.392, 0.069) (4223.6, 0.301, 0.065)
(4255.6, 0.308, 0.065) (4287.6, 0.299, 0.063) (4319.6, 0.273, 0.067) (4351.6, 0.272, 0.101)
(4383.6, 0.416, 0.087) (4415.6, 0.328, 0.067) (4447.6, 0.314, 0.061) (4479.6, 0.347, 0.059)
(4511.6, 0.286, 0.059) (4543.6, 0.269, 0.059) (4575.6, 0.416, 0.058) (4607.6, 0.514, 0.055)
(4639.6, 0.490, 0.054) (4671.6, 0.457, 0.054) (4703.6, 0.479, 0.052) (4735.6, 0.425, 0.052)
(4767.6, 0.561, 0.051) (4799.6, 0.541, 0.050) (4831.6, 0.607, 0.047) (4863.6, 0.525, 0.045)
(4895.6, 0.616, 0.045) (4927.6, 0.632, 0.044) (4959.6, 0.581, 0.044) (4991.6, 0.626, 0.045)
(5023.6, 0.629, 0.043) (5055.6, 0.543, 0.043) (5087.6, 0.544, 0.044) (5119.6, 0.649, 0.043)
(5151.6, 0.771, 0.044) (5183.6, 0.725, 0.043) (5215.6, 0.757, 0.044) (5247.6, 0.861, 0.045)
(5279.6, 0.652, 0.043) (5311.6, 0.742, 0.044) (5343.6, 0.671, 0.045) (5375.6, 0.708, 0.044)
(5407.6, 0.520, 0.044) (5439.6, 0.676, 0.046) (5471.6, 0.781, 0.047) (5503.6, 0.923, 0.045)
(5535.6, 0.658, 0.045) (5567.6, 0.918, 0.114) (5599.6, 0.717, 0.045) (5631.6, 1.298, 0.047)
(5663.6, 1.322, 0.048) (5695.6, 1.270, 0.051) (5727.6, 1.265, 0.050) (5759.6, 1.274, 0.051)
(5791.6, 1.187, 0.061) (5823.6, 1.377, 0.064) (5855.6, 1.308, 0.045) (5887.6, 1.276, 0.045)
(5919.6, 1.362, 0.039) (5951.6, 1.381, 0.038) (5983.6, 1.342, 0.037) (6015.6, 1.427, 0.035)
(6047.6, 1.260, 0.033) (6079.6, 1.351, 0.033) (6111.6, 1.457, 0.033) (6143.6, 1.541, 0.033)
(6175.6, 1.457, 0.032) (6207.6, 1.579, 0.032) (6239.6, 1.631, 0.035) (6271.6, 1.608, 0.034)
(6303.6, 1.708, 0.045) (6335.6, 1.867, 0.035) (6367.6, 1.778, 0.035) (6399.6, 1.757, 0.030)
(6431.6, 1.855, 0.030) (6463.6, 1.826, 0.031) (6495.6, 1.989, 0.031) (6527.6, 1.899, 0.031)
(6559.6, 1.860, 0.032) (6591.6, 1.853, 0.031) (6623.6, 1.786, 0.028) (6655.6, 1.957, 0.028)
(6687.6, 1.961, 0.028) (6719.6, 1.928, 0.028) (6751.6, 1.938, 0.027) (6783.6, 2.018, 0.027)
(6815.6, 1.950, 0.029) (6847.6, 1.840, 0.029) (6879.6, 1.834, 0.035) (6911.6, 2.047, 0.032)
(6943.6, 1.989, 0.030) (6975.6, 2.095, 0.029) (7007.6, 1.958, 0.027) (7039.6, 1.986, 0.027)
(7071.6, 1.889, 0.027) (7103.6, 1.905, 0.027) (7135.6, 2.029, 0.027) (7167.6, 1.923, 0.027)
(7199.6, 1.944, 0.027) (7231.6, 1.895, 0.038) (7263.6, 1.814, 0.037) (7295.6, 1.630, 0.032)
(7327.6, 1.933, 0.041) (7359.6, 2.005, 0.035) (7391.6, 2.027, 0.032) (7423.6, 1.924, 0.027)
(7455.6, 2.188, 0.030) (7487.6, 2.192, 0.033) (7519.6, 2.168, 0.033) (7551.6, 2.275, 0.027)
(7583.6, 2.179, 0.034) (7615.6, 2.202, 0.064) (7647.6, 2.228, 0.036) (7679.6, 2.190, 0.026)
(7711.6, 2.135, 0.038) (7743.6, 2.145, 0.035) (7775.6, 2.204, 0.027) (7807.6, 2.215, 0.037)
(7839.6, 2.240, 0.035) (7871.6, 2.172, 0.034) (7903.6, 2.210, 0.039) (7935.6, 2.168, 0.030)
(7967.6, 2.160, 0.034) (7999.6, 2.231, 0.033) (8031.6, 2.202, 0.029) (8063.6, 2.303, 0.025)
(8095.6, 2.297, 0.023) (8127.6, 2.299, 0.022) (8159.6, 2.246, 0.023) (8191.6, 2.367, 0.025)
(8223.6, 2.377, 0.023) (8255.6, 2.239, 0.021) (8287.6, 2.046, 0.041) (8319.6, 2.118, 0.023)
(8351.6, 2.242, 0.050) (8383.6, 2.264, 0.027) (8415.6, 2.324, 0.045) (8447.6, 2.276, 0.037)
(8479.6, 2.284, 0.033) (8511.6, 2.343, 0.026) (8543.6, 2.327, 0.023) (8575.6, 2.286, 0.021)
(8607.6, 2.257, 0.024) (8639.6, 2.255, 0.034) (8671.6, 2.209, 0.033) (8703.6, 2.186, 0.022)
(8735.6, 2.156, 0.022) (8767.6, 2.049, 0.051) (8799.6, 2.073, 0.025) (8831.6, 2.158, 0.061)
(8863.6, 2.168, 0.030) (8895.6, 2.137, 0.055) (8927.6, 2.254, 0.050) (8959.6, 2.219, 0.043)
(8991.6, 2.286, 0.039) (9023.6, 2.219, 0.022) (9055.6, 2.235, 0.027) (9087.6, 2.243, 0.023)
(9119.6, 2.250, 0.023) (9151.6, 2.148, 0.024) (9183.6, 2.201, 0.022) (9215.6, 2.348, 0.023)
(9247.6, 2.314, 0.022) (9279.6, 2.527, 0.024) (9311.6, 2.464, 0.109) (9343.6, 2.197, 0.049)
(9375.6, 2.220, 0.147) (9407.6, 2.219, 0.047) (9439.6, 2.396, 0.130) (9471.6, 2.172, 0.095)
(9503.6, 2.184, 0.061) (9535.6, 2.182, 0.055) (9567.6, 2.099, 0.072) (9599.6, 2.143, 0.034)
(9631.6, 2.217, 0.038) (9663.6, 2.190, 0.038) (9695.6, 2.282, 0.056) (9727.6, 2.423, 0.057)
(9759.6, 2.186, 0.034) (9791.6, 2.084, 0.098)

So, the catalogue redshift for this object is 0.41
